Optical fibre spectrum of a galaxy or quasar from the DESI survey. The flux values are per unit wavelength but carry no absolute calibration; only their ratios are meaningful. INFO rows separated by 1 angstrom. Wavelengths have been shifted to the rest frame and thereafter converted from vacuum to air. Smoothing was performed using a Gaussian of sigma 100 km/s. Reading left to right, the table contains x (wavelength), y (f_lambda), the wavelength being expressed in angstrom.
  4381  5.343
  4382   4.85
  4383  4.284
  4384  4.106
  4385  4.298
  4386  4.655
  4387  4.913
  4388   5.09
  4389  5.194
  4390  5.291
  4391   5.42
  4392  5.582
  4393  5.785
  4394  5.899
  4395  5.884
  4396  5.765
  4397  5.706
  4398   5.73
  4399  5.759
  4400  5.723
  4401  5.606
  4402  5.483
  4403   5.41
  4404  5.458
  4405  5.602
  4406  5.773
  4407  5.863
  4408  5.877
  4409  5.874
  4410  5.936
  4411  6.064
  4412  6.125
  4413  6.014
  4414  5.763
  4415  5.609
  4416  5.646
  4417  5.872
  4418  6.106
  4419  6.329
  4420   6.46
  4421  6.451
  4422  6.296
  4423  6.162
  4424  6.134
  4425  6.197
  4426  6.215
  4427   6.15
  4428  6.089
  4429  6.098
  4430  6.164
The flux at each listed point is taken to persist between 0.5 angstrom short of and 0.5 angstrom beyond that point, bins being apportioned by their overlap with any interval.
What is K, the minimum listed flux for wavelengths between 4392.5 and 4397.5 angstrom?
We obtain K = 5.706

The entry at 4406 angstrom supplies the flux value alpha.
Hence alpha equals 5.773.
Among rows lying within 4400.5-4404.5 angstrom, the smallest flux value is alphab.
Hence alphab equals 5.41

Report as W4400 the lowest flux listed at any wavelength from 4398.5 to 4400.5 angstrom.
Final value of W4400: 5.723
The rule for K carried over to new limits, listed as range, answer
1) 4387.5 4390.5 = 5.09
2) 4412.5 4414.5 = 5.763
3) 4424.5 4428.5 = 6.089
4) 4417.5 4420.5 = 6.106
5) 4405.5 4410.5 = 5.773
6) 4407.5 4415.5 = 5.609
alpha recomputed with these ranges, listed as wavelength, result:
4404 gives 5.458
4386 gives 4.655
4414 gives 5.763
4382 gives 4.85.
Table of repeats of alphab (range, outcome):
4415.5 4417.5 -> 5.646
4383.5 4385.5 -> 4.106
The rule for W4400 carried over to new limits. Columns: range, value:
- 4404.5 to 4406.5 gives 5.602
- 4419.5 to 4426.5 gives 6.134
